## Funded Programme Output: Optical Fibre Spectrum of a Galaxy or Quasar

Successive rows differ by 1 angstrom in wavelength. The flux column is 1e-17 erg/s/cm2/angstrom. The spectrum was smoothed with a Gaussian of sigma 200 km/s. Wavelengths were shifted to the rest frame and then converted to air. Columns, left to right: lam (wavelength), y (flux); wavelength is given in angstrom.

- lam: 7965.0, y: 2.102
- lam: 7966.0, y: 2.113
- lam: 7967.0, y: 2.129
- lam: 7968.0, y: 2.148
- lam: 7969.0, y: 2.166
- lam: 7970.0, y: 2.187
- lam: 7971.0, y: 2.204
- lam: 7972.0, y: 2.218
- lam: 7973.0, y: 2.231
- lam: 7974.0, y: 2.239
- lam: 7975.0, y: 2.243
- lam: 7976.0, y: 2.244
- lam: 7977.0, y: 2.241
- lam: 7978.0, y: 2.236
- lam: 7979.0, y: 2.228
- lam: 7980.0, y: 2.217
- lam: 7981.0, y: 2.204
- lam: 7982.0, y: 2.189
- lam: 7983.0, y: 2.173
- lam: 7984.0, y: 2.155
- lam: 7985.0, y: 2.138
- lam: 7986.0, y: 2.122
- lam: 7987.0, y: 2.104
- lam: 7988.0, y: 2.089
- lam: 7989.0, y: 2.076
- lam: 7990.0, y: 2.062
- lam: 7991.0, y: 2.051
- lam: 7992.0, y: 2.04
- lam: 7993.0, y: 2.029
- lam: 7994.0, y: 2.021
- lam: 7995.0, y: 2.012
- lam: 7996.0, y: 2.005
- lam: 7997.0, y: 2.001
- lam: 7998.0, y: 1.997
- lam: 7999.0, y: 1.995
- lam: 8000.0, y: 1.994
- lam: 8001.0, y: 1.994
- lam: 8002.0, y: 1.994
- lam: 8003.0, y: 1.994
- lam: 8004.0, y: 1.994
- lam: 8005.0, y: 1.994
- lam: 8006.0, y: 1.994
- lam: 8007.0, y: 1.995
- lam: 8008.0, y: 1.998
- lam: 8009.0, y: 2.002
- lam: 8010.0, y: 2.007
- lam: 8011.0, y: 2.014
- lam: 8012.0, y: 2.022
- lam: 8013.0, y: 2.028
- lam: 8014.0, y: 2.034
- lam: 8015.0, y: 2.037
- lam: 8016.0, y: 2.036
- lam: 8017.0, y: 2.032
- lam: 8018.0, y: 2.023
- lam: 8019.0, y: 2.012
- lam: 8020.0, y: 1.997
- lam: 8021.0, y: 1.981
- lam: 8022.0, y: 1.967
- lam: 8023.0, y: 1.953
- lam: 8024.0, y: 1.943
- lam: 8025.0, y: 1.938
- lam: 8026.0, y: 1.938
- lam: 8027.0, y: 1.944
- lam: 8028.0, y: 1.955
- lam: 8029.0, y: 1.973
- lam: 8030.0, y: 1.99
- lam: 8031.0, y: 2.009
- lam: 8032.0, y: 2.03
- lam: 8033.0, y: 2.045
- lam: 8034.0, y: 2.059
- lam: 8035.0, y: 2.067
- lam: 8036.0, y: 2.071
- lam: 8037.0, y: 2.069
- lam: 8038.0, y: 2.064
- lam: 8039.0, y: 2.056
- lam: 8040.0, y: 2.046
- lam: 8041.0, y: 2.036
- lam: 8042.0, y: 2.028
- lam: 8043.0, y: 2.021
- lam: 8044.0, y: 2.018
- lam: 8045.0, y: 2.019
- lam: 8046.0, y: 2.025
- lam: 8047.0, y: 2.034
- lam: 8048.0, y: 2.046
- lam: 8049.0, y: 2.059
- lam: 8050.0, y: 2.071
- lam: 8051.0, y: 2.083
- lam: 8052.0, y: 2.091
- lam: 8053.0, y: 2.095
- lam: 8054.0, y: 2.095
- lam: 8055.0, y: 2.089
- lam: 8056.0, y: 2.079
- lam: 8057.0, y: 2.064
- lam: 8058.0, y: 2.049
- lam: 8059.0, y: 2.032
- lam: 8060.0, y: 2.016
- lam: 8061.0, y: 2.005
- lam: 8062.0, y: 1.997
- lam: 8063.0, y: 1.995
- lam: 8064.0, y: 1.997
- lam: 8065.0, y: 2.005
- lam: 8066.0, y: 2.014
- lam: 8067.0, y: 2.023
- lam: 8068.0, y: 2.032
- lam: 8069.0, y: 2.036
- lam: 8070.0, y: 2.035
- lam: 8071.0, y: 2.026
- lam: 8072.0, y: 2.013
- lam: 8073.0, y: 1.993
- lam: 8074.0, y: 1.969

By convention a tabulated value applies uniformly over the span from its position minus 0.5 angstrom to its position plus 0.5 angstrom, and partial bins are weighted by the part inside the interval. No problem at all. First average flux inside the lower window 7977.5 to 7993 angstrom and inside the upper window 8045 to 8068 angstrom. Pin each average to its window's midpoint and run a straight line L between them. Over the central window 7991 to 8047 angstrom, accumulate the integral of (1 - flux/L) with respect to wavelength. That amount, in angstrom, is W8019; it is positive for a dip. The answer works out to 2.2 angstrom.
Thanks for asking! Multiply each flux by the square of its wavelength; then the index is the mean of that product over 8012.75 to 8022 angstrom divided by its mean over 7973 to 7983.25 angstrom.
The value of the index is 0.92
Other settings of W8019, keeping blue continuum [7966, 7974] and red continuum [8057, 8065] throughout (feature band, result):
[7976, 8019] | 1.4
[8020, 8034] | 0.7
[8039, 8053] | 0.0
